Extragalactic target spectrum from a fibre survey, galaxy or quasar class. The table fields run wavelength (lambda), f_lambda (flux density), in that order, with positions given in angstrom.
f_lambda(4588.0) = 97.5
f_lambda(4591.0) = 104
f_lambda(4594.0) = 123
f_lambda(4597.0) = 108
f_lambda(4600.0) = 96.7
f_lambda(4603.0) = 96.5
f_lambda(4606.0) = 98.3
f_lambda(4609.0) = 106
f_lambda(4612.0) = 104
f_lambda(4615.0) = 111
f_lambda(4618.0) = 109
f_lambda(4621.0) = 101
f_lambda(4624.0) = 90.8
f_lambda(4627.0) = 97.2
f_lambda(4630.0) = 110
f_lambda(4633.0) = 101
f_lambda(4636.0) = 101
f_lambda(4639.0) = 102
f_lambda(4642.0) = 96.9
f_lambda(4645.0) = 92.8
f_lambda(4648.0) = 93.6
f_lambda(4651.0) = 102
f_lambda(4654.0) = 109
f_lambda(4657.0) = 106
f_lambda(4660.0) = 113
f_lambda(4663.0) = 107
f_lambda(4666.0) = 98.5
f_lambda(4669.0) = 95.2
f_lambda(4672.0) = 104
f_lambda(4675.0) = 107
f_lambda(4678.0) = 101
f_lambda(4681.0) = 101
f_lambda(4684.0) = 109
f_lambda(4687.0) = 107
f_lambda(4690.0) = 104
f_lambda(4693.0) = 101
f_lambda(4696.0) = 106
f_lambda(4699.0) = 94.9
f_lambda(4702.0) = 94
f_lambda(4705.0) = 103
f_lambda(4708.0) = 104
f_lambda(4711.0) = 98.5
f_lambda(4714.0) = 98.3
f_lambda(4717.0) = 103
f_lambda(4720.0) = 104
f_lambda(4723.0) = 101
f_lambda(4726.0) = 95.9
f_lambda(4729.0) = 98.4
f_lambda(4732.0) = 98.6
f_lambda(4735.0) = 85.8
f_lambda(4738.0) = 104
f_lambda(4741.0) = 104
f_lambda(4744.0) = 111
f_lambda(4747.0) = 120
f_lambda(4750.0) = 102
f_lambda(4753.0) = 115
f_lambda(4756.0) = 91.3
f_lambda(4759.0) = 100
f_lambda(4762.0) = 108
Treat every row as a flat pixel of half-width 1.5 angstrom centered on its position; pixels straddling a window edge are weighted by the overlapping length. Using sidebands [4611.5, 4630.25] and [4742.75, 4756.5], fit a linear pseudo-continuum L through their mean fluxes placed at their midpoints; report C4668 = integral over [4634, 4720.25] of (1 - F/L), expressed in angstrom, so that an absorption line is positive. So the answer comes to 2.9 angstrom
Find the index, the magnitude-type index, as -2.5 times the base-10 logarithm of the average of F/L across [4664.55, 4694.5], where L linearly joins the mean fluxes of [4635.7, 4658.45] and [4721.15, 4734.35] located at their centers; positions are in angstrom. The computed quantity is -0.037 mag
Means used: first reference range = 100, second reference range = 97.8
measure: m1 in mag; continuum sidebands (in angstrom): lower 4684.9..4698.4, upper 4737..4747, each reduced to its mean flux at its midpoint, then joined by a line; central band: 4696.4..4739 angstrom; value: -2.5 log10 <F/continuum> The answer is 0.08 mag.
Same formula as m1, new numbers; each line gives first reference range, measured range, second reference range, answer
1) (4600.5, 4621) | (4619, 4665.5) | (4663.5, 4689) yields 0.02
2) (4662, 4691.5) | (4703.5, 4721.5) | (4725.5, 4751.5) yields 0.01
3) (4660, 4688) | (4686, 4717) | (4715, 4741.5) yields 0.00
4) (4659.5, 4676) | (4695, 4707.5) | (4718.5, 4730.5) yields 0.02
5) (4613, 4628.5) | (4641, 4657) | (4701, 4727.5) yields 0.02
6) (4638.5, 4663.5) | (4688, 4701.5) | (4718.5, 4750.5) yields 0.01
